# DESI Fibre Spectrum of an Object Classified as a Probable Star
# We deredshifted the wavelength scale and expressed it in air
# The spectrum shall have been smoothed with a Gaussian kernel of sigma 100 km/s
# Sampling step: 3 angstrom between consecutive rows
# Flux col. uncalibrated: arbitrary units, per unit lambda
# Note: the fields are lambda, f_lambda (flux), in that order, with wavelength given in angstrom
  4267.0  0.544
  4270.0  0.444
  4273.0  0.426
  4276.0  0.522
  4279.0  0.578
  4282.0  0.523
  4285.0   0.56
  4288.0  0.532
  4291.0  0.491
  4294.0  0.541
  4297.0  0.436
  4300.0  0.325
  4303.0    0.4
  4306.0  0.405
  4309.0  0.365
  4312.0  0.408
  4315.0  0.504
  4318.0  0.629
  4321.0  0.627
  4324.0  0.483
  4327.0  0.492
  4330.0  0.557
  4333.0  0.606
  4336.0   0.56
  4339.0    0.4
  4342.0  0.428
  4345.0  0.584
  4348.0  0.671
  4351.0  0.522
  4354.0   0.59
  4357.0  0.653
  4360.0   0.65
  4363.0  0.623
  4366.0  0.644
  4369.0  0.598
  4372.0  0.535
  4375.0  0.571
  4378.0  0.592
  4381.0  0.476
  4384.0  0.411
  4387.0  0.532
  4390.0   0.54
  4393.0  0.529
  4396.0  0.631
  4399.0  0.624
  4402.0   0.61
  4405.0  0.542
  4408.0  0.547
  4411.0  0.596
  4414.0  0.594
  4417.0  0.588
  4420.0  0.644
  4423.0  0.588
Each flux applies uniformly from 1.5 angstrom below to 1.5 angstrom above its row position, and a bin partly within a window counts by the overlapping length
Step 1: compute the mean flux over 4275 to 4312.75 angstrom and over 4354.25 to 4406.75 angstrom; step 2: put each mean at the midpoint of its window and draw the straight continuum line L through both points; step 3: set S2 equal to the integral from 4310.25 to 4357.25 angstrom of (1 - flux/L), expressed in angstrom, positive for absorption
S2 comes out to -2.11 angstrom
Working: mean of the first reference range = 0.469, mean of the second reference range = 0.574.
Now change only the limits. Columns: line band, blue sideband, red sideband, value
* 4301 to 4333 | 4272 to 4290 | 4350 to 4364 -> 4.33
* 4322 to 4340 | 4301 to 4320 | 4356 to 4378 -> -0.49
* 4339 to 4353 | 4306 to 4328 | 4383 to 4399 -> -0.63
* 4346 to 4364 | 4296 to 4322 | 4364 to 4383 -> -2.81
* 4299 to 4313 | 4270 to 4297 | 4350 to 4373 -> 4.10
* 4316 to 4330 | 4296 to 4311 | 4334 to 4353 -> -3.10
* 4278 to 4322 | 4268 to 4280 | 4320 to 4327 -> 2.45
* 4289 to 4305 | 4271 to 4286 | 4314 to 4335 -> 2.79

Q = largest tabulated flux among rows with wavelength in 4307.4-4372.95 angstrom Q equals 0.671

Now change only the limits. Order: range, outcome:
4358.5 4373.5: 0.65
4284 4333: 0.629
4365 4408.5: 0.644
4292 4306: 0.541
